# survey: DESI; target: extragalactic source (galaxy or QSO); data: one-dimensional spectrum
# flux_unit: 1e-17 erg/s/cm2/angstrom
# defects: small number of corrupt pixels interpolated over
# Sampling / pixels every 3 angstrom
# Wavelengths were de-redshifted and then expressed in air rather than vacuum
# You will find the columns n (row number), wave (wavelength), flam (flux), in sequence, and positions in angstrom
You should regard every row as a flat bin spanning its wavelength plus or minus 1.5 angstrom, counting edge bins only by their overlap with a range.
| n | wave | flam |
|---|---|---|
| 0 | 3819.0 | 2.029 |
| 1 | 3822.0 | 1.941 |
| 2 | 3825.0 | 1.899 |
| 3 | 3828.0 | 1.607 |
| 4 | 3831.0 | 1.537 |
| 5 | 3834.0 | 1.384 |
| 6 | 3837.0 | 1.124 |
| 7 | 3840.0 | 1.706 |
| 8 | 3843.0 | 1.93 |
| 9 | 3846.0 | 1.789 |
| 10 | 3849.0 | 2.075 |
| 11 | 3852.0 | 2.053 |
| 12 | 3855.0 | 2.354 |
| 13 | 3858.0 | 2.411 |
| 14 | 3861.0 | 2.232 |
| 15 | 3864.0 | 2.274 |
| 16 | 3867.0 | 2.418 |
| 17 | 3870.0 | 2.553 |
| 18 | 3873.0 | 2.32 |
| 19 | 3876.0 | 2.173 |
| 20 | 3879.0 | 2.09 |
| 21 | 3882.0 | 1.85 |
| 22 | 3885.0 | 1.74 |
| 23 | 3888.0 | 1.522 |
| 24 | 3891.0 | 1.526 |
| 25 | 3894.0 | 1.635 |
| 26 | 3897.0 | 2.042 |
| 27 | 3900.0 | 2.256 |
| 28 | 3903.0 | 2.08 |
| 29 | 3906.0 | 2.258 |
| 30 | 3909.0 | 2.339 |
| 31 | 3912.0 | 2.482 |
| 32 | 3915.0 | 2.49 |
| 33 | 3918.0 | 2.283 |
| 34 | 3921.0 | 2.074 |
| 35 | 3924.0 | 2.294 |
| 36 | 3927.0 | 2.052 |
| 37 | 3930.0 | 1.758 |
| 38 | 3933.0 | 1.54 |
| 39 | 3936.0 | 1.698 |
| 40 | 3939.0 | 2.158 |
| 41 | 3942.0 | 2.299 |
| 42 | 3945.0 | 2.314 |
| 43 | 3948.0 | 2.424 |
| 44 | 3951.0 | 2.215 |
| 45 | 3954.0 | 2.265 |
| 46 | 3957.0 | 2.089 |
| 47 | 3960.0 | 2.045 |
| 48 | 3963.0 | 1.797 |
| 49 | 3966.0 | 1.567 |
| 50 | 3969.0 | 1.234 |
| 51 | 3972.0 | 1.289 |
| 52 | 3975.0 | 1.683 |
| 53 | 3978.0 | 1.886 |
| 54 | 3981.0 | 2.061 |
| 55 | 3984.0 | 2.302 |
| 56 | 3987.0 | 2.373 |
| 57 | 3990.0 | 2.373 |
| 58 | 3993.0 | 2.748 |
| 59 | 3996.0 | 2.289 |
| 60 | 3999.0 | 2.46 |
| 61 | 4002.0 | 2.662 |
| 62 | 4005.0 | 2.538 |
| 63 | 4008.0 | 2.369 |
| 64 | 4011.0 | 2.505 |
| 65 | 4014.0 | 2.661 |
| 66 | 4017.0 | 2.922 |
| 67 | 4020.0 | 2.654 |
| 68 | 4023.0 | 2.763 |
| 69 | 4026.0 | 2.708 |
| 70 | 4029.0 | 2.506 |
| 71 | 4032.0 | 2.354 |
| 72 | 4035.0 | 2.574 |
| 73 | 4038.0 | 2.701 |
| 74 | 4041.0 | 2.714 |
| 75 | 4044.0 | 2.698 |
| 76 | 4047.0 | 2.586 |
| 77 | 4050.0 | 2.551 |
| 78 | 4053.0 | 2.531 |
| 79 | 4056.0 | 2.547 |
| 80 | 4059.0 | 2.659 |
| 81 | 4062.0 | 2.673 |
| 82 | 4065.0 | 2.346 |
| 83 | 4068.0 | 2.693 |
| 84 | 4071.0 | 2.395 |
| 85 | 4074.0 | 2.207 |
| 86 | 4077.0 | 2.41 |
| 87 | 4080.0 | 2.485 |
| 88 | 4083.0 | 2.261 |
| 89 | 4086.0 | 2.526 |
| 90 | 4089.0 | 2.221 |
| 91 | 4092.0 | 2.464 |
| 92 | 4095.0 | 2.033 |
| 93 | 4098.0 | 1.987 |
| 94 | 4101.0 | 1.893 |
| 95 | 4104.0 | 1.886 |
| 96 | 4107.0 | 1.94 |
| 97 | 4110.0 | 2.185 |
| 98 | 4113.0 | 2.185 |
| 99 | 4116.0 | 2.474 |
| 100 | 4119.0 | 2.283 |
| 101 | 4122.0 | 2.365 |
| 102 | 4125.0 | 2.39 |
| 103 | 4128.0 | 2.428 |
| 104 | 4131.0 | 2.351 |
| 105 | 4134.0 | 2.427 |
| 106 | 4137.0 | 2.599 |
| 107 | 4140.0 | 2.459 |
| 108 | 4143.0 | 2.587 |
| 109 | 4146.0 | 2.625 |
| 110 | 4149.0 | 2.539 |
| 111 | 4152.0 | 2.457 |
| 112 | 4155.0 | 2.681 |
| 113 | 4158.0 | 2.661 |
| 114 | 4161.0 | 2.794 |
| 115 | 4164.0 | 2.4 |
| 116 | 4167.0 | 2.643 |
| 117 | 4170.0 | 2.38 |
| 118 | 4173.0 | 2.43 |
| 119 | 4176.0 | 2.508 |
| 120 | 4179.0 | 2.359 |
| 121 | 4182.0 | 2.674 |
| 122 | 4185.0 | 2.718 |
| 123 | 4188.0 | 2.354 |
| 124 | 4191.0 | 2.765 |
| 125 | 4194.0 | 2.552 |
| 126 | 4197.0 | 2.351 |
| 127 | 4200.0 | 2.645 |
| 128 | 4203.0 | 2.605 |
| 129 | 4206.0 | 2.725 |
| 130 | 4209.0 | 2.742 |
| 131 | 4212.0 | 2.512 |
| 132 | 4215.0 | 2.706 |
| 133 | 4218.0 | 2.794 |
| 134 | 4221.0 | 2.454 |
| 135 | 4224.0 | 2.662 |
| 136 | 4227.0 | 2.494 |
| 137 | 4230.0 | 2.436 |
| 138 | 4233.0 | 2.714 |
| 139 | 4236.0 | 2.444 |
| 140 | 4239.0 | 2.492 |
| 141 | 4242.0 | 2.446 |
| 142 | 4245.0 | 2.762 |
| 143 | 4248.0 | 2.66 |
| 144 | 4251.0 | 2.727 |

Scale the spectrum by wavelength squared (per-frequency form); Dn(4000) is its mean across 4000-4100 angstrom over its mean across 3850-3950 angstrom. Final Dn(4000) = 1.3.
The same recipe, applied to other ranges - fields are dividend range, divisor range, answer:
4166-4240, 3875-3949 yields 1.44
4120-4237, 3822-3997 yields 1.44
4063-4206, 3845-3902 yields 1.33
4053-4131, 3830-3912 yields 1.30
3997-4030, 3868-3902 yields 1.41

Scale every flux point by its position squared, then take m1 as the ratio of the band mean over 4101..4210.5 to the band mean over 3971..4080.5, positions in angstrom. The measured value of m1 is 1.1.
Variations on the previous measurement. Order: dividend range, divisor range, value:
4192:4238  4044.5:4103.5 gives 1.16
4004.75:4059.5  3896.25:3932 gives 1.26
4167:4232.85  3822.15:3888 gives 1.55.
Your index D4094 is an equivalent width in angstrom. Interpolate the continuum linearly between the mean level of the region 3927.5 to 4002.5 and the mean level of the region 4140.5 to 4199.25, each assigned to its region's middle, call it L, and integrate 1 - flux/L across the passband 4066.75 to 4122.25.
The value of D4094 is 2.64 angstrom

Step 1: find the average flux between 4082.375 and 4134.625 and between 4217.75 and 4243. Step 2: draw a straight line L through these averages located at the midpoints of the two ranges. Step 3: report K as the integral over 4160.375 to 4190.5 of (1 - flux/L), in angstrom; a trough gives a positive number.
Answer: -1.6 angstrom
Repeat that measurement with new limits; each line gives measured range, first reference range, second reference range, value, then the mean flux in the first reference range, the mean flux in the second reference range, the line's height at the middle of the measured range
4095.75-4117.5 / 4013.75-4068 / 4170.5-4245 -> 4.4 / 2.62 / 2.57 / 2.6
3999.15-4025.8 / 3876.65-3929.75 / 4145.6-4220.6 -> -4.3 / 2.05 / 2.58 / 2.26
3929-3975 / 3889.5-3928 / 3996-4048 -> 8.0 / 2.14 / 2.6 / 2.32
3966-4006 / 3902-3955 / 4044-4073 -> 3.9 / 2.17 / 2.55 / 2.34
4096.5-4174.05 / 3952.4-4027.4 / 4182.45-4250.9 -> 2.8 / 2.25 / 2.6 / 2.47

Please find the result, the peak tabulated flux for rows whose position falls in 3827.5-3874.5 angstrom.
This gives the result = 2.553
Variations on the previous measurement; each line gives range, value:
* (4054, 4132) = 2.693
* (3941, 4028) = 2.922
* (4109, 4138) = 2.599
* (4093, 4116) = 2.474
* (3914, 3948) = 2.49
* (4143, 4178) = 2.794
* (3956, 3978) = 2.089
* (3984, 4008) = 2.748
